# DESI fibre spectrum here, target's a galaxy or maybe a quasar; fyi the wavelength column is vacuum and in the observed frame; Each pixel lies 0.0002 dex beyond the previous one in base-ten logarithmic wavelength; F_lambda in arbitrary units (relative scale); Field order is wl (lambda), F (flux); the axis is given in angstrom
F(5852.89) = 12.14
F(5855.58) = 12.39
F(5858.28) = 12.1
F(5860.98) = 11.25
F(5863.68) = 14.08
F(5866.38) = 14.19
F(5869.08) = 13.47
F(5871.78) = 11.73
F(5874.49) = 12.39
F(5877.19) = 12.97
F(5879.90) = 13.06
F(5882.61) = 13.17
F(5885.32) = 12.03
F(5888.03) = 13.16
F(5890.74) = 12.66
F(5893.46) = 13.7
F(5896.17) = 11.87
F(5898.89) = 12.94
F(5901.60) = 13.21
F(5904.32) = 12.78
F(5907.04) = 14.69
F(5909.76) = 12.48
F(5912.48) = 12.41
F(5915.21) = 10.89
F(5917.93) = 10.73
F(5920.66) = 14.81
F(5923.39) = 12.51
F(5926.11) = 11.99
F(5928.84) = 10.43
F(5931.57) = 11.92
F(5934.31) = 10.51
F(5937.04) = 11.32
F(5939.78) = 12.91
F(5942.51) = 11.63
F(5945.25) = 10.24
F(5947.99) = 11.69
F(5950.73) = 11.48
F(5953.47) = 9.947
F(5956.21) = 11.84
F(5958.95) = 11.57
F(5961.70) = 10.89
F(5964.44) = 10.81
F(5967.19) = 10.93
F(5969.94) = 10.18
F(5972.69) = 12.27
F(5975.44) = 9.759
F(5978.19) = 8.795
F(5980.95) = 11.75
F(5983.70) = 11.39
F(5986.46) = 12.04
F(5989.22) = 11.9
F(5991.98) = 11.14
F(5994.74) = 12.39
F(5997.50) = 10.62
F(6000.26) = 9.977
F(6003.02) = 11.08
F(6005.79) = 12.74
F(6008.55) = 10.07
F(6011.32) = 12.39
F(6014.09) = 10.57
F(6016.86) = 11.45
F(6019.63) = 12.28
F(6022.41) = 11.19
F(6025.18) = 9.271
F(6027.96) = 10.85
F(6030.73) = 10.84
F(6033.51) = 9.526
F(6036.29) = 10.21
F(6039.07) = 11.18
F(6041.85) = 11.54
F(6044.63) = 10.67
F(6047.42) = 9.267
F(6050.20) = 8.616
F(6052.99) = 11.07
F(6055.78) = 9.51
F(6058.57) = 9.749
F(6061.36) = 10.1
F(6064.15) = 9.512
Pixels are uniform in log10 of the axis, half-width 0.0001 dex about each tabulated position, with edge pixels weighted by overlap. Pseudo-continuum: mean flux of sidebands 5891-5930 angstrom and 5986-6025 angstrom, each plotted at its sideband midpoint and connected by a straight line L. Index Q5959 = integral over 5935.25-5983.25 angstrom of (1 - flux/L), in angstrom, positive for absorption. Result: 3.5 angstrom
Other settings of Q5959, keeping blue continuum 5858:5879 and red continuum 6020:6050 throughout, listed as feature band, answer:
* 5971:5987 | 0.44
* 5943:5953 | 0.52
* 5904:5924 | -0.81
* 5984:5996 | -0.80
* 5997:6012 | -0.34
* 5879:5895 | -0.51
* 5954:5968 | 0.43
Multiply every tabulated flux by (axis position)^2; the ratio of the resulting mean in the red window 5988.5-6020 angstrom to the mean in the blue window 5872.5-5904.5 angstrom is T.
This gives 0.92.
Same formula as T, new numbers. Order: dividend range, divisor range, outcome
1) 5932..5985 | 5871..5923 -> 0.89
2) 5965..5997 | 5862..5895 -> 0.88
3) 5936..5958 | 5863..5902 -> 0.90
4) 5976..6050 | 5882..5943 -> 0.91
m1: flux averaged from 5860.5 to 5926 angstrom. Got 12.8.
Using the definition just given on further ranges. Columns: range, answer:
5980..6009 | 11.4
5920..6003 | 11.3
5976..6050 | 10.9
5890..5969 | 11.9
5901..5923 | 12.7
